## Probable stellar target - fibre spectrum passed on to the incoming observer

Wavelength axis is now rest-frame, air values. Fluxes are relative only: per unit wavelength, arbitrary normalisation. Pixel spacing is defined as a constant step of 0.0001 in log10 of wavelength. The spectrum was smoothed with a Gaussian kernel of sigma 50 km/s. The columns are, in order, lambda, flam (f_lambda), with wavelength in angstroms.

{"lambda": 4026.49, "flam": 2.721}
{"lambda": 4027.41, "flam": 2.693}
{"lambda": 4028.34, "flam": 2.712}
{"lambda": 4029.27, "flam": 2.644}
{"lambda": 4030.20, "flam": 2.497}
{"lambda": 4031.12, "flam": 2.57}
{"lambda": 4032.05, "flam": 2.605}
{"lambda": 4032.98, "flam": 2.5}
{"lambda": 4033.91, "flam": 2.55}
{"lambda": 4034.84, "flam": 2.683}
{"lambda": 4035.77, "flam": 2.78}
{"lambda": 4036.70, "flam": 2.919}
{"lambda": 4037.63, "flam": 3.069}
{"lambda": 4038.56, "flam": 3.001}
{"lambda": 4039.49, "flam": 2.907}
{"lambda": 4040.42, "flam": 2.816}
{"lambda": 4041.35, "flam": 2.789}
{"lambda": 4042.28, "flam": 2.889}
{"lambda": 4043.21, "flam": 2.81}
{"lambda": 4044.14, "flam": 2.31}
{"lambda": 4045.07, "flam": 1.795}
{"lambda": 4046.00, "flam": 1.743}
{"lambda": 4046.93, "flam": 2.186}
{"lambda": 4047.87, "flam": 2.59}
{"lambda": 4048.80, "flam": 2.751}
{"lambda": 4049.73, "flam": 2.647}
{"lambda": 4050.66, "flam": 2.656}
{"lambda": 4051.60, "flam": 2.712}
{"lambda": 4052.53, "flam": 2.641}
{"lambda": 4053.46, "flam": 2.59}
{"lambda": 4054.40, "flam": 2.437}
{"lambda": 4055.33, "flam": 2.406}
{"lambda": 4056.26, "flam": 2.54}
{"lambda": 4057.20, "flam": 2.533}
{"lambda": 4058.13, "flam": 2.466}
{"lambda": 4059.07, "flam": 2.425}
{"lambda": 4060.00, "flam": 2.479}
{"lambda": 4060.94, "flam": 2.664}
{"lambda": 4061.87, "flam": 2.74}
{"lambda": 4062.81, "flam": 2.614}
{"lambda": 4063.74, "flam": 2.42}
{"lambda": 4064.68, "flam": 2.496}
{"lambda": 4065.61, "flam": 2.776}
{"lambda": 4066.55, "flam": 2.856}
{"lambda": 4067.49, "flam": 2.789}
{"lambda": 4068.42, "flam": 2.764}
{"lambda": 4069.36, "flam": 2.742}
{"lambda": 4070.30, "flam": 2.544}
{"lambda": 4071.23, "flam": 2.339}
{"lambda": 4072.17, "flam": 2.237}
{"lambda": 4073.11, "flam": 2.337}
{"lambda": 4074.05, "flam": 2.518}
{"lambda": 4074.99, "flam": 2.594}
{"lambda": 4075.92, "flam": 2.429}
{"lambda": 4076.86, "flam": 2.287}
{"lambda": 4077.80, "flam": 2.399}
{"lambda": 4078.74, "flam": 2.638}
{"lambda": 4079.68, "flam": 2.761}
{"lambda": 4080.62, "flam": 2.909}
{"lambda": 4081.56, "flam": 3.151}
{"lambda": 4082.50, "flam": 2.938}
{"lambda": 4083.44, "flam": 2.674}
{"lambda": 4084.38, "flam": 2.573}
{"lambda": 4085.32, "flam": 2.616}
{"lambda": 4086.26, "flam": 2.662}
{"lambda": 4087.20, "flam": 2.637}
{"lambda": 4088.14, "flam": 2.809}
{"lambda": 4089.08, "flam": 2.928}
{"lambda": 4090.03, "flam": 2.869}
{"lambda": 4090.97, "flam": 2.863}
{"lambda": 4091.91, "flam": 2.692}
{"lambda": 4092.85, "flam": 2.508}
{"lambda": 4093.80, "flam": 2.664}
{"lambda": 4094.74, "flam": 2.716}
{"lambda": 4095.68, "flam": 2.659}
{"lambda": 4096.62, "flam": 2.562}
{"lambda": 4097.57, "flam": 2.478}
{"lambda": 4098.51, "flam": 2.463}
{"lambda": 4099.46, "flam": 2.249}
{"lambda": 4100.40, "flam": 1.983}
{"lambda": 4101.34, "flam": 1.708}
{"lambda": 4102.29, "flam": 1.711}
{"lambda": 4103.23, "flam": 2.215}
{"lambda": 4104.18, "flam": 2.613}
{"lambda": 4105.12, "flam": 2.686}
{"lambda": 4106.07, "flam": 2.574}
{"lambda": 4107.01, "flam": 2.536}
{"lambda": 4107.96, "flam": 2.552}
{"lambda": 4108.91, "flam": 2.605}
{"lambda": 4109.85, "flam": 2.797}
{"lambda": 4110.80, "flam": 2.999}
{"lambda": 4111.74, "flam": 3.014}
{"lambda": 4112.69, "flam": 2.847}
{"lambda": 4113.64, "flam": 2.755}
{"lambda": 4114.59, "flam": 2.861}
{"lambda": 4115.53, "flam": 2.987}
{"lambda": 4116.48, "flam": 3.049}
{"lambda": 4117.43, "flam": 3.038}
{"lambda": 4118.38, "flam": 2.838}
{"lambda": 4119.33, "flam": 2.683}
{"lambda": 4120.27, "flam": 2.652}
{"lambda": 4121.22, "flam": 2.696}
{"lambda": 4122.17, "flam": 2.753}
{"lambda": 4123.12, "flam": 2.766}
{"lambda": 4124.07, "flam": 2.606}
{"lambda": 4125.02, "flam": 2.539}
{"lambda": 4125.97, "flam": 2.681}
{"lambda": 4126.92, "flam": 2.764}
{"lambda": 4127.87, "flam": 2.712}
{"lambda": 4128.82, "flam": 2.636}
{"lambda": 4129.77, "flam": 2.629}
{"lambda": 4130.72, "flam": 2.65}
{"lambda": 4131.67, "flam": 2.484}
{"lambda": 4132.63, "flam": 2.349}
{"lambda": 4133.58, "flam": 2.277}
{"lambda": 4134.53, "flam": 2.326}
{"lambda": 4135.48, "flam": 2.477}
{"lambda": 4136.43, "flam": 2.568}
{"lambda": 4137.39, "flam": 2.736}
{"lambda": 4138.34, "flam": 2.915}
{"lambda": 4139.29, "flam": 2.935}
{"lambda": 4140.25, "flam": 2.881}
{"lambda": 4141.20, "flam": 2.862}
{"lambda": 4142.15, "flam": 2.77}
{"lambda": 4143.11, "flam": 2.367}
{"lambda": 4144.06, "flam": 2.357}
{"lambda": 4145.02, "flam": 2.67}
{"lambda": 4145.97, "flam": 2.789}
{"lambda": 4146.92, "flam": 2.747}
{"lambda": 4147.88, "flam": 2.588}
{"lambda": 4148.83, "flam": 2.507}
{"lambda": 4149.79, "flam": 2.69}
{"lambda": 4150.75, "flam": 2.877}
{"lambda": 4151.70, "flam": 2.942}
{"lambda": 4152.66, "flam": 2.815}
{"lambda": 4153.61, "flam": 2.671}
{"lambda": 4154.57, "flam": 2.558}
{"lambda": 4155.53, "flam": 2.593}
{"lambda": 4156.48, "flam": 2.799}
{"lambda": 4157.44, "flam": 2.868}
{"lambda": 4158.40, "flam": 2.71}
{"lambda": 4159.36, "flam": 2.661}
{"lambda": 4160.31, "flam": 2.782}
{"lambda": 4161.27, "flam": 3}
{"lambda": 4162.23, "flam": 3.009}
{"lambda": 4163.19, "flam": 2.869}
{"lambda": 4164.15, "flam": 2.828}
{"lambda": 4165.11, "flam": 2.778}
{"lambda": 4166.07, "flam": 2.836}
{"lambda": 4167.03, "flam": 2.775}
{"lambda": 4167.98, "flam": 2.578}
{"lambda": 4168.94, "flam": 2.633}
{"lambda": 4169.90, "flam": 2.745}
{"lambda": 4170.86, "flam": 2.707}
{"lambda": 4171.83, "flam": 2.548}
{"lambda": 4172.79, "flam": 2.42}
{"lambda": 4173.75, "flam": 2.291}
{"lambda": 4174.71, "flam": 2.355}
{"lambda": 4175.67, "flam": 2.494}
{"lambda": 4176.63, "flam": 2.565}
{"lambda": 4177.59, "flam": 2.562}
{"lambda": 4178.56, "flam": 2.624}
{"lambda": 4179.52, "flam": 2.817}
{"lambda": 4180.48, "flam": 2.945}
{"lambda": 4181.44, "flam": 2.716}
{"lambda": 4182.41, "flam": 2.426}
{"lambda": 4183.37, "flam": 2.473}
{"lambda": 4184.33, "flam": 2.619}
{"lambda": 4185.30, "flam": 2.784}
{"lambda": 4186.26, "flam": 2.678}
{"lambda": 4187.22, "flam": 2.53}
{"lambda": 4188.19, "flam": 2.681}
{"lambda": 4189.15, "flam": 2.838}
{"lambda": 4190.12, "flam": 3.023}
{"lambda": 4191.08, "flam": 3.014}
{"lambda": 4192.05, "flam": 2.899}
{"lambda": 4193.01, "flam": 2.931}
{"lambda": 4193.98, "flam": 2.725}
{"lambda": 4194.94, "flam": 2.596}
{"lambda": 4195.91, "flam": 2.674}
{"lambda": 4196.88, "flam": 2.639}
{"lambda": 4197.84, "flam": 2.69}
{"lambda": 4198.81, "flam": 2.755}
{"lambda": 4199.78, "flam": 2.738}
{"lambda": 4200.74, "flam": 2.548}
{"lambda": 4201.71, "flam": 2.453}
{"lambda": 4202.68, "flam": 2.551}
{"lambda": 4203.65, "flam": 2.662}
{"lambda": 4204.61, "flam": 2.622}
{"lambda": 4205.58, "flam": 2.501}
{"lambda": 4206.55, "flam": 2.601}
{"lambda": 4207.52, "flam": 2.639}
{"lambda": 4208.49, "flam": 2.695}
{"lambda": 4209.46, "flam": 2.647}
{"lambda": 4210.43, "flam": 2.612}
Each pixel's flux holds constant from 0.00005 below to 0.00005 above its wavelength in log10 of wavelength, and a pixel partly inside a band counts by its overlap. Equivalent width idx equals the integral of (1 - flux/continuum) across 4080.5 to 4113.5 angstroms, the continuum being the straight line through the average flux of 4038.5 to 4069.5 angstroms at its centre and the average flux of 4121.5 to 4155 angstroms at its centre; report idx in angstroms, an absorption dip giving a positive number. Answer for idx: 0.09 angstroms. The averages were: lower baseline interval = 2.58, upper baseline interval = 2.65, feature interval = 2.61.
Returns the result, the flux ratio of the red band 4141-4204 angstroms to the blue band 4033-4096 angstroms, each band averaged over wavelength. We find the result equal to 1.03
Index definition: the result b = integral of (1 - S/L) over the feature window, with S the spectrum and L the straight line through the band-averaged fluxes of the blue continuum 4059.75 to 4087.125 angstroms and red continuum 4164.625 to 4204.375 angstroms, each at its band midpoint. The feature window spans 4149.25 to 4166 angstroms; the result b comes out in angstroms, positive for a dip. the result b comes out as -0.9 angstroms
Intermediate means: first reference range 2.62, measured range 2.79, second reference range 2.67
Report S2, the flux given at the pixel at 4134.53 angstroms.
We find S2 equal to 2.326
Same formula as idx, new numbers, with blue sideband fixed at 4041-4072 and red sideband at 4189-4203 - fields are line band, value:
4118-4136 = 0.26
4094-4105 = 1.18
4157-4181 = 0.04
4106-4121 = -1.02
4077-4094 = -0.95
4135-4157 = -0.26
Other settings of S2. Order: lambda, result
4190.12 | 3.023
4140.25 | 2.881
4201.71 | 2.453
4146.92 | 2.747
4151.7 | 2.942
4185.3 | 2.784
